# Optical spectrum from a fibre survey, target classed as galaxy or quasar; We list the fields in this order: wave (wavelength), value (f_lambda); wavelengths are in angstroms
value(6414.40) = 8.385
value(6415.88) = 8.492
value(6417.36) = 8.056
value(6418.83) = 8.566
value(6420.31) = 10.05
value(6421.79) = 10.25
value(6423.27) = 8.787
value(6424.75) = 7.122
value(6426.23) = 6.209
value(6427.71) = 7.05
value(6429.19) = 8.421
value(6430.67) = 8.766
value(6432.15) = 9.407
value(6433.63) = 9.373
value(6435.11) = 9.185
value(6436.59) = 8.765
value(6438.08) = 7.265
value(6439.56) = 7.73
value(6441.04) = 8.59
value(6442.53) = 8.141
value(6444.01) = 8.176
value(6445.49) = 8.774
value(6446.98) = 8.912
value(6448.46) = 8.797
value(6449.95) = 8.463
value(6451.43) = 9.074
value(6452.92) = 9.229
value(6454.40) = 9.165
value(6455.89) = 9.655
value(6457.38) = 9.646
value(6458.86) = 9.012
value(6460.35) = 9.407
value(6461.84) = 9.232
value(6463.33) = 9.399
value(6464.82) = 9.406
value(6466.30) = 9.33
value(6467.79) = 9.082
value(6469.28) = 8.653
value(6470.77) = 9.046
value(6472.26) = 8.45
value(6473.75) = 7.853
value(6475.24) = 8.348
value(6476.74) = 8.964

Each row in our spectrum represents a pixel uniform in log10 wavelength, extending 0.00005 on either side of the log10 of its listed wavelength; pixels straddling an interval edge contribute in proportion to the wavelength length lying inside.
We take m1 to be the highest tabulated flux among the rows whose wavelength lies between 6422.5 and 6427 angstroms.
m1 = 8.787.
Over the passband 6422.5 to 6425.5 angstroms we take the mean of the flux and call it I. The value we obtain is 7.96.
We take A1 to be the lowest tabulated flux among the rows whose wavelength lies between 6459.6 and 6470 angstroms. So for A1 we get 8.653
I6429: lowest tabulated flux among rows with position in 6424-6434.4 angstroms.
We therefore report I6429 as 6.209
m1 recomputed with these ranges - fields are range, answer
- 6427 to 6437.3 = 9.407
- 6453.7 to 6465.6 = 9.655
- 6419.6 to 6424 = 10.25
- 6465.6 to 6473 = 9.33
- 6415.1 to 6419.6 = 8.566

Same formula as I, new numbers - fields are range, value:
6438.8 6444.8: 8.17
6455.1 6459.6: 9.44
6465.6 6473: 8.91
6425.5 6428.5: 6.66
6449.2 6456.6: 9.11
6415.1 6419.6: 8.38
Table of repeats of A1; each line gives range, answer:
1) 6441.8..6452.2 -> 8.141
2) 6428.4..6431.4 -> 8.421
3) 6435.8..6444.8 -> 7.265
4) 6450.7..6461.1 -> 9.012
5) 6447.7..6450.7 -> 8.463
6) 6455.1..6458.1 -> 9.646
